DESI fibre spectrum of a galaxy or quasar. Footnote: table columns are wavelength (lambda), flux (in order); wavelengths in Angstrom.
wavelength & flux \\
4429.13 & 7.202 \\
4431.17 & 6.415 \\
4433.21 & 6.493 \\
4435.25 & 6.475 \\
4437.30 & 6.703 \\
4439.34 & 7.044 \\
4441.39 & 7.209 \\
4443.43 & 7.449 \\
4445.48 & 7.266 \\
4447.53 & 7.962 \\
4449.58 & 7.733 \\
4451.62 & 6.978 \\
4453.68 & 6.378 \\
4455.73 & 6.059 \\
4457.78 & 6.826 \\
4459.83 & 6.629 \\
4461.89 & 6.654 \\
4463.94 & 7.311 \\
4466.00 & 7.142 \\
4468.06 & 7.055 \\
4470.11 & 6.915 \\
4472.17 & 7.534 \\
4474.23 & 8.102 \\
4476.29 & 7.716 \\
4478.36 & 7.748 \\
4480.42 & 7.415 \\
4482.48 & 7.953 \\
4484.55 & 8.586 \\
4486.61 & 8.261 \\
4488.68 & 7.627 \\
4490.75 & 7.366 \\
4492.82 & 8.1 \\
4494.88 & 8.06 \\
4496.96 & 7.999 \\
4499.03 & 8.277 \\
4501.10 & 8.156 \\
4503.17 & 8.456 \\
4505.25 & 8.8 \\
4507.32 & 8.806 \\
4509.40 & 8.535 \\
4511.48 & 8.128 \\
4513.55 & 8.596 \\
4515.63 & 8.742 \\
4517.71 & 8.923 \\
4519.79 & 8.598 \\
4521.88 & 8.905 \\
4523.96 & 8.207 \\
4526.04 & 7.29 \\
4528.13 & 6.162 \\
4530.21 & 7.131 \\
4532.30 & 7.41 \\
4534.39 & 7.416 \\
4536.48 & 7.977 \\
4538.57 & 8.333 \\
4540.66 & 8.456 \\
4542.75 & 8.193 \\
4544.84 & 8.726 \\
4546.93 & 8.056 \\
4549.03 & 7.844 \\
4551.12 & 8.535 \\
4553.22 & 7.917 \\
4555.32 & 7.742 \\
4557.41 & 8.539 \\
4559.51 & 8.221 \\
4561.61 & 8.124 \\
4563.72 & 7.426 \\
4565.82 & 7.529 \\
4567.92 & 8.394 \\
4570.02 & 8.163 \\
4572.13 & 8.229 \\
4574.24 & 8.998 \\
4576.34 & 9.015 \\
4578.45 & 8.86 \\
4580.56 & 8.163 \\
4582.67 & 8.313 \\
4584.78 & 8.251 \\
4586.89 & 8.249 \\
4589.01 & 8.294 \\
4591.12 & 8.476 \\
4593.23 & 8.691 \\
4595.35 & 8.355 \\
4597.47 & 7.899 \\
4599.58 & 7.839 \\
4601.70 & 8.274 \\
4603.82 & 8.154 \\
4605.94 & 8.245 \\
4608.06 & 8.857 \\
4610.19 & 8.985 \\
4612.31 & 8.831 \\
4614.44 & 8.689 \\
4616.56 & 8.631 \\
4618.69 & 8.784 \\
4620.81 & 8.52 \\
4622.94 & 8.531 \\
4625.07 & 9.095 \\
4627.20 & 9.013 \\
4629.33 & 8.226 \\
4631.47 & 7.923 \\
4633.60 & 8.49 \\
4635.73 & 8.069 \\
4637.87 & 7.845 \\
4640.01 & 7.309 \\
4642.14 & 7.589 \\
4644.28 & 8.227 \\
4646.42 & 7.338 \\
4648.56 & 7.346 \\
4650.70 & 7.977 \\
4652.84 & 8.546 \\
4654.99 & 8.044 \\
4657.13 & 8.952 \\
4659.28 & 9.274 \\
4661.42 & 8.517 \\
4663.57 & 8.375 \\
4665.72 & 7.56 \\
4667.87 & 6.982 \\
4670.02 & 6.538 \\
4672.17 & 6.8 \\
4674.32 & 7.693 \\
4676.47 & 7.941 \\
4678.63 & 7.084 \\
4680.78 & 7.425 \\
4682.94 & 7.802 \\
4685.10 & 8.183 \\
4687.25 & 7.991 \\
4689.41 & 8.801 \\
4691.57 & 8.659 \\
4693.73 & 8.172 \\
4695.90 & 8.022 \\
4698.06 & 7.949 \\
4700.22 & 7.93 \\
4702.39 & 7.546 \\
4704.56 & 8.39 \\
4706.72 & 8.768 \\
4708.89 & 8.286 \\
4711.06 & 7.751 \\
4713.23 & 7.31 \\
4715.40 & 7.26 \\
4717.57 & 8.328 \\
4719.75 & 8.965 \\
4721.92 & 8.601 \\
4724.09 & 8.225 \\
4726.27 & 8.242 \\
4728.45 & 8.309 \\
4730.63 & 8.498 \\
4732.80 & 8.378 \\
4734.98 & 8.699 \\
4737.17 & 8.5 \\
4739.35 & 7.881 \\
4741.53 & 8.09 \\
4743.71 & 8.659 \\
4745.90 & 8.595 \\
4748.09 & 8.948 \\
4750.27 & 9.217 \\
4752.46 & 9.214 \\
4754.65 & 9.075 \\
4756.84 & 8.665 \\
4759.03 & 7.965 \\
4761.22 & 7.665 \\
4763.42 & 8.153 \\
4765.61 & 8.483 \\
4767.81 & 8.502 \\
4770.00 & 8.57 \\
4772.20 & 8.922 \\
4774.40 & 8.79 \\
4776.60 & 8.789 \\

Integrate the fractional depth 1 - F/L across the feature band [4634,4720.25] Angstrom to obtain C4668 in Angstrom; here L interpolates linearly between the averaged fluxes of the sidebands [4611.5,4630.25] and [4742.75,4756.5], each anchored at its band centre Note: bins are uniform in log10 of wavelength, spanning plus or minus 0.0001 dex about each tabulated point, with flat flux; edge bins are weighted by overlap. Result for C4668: 8.5 Angstrom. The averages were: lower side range 8.71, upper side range 8.94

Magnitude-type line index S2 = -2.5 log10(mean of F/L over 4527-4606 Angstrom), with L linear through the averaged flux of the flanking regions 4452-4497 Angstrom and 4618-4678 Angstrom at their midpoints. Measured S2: -0.05 mag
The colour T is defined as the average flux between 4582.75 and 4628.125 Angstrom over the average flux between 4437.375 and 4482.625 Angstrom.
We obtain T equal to 1.18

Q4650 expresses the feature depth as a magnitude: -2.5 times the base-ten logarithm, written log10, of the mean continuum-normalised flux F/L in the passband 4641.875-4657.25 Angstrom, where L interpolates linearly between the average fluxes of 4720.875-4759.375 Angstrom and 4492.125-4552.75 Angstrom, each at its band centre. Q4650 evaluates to 0.06 mag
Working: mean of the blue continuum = 8.16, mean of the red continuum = 8.55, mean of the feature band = 7.96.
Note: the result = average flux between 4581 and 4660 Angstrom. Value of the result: 8.32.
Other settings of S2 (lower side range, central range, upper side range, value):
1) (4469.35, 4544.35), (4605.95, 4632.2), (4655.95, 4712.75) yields -0.09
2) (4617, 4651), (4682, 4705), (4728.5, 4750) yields 0.03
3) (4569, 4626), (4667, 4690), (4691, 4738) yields 0.10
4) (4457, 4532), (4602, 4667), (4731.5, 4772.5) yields -0.01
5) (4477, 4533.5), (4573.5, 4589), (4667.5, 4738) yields -0.06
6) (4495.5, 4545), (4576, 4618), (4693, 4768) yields -0.03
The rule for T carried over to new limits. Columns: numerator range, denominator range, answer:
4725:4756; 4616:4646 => 1.04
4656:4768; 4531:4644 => 0.99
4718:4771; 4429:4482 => 1.20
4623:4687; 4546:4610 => 0.96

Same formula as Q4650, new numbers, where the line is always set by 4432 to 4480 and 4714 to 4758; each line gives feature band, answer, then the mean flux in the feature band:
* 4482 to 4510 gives -0.13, 8.21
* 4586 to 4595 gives -0.09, 8.42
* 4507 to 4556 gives -0.09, 8.1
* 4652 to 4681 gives 0.04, 7.84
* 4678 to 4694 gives 0.03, 8.04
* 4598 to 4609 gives -0.06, 8.26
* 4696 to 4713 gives 0.04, 8.05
